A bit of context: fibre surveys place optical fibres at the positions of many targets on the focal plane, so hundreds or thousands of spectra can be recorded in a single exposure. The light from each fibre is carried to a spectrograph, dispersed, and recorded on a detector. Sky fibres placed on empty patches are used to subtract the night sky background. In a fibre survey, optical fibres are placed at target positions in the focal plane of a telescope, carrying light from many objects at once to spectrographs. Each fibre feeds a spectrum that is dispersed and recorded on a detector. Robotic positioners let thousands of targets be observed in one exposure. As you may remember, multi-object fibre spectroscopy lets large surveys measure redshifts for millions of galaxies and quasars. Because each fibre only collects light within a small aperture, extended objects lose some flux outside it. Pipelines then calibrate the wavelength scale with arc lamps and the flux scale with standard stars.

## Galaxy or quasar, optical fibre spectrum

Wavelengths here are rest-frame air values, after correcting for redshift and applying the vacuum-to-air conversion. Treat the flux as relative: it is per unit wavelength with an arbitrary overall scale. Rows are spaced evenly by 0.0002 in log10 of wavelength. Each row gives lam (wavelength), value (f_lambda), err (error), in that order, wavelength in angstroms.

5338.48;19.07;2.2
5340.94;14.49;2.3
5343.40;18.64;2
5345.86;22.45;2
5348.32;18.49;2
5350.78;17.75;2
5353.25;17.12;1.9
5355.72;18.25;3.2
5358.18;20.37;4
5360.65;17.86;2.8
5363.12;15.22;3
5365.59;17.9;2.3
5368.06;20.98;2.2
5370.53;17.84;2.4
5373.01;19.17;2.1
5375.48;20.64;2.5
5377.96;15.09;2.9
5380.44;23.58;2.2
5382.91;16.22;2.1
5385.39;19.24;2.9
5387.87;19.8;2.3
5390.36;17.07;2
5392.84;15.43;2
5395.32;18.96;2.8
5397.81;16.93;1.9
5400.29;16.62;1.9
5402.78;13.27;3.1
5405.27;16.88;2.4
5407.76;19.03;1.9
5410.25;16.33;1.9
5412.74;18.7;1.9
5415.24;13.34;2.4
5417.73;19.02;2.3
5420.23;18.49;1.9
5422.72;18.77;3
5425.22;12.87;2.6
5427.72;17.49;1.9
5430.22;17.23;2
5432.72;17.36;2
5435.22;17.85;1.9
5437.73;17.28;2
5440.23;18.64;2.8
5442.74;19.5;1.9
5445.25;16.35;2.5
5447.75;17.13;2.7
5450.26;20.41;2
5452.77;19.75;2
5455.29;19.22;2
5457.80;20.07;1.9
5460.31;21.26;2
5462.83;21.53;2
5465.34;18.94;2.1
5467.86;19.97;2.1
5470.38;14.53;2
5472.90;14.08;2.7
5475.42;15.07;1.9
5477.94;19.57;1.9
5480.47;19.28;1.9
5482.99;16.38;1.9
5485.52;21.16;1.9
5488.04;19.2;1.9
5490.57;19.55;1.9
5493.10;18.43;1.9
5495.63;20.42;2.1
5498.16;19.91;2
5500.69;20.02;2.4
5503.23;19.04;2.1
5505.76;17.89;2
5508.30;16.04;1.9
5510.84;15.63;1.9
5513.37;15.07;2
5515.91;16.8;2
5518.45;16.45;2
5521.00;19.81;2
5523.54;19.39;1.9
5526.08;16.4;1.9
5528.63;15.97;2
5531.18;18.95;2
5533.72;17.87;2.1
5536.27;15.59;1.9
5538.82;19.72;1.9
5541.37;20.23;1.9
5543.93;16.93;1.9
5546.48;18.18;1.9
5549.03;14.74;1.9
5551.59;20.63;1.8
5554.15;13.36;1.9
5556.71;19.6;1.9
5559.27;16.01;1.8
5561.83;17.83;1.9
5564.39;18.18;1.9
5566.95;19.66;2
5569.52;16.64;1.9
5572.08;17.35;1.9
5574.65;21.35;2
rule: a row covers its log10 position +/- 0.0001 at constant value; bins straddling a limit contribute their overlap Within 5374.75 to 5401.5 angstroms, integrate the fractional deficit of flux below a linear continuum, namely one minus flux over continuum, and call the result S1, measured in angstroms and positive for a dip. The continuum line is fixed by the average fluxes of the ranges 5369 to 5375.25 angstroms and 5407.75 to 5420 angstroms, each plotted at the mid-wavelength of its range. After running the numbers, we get 0.3 angstroms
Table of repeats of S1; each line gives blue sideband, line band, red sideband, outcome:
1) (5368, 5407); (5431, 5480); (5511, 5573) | -1.69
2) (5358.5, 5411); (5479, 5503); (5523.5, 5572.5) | -2.24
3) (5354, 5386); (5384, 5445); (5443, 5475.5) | 4.04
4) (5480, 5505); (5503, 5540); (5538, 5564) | 2.36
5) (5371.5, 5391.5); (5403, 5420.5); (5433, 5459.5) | 1.53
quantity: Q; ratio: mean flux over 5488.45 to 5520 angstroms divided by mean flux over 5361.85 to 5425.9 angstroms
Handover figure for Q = 1.0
